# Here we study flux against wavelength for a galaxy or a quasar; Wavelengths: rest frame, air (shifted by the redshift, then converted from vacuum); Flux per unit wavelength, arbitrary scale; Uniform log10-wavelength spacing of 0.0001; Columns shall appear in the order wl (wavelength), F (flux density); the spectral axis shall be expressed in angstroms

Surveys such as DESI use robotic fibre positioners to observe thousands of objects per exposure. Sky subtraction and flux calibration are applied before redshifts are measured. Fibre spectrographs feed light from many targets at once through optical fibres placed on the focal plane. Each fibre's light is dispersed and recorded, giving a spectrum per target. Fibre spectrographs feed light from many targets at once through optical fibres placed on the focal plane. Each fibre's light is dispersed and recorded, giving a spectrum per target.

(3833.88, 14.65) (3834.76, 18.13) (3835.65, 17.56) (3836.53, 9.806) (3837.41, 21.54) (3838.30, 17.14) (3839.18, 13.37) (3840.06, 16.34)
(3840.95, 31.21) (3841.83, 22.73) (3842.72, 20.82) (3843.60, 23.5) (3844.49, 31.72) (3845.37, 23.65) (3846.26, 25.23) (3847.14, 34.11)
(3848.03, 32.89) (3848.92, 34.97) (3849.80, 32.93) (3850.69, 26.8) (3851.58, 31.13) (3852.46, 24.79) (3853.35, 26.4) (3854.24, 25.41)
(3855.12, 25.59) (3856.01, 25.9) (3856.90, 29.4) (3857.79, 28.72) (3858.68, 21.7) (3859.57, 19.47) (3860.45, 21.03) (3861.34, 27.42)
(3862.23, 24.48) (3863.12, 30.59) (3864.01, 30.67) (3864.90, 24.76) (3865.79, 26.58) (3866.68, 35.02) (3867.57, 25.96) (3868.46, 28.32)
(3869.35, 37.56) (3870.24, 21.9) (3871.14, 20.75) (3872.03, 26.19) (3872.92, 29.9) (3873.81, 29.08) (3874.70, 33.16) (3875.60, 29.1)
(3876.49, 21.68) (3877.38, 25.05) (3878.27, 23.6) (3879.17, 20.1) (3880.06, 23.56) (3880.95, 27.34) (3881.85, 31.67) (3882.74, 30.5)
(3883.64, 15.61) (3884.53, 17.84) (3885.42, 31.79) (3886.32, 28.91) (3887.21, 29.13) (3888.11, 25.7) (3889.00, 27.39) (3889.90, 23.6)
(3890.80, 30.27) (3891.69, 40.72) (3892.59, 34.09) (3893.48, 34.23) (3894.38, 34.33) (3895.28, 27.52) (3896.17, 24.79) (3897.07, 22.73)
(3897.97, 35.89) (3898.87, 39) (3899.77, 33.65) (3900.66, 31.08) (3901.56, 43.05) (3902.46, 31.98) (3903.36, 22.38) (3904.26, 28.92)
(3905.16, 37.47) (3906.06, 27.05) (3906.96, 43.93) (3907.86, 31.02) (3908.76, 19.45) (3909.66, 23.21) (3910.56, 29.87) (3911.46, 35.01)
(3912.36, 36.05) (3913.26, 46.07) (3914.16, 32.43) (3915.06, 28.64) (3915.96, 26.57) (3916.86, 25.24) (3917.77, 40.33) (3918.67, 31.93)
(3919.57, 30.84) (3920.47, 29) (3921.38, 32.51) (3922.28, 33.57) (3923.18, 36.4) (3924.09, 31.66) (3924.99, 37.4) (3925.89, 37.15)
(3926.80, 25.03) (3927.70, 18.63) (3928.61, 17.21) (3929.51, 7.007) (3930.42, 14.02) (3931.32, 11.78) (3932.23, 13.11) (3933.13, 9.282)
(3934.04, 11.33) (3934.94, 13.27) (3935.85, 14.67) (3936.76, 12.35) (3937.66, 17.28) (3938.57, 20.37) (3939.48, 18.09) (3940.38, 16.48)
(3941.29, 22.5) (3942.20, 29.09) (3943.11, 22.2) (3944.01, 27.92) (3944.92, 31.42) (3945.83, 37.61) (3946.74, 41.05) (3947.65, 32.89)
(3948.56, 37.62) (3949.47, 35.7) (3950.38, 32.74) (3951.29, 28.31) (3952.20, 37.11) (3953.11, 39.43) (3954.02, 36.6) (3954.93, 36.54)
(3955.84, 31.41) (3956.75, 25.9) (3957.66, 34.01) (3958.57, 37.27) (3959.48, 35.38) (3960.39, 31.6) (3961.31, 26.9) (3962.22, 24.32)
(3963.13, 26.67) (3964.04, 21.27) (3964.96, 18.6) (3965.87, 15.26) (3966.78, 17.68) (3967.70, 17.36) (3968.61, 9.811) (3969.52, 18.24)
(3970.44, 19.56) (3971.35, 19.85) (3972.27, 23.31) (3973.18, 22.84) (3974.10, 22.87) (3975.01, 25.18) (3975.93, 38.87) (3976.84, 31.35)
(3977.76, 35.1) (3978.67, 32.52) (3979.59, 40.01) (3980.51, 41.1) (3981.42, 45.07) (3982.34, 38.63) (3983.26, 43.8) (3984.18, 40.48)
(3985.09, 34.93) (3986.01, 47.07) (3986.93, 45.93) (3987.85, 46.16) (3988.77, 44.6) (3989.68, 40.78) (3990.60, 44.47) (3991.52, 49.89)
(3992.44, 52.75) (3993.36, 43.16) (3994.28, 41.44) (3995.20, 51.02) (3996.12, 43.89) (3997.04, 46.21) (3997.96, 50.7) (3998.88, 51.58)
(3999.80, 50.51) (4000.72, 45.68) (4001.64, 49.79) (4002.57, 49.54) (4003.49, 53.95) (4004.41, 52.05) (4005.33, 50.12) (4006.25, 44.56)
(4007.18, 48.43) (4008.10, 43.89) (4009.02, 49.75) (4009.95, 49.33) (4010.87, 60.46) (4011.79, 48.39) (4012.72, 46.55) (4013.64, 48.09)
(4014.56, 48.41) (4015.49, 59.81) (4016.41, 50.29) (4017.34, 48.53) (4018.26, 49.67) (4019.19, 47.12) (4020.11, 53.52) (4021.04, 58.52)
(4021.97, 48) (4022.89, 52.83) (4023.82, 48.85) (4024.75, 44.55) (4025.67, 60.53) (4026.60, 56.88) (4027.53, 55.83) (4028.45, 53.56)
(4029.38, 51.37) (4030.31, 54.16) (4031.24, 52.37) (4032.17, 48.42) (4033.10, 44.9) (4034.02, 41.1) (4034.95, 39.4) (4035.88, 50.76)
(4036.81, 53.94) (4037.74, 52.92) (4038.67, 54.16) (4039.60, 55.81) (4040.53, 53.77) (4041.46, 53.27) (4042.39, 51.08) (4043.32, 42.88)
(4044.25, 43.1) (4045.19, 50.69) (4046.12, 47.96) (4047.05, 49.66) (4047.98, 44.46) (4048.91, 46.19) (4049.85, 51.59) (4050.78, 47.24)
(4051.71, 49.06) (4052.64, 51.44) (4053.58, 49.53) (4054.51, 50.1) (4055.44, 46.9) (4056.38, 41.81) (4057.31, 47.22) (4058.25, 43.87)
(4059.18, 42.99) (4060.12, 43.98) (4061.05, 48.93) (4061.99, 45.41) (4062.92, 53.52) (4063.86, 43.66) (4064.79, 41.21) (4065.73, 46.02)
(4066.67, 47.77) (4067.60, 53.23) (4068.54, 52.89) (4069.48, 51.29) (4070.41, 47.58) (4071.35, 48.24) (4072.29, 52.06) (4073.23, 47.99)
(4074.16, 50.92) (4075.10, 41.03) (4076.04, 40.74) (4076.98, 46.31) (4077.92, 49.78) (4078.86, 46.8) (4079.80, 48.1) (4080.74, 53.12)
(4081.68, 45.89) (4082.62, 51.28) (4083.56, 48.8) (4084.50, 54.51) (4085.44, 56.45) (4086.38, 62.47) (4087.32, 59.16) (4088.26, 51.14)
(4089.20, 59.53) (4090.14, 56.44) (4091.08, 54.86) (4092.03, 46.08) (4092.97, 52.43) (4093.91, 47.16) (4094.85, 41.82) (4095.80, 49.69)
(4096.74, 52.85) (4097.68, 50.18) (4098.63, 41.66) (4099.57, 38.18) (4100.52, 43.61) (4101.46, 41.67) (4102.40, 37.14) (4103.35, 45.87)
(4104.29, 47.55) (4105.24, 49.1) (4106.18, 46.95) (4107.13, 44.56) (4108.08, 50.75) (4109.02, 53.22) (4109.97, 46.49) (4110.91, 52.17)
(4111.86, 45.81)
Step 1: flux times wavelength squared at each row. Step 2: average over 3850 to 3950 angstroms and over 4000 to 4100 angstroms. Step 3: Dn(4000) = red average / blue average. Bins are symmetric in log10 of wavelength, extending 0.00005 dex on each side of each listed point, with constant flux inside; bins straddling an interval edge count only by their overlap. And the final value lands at 1.9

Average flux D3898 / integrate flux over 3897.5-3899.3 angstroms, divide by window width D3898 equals 37.2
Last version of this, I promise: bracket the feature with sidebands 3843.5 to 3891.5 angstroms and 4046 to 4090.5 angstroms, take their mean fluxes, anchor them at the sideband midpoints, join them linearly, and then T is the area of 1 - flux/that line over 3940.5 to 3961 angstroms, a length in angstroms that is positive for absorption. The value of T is 2.1 angstroms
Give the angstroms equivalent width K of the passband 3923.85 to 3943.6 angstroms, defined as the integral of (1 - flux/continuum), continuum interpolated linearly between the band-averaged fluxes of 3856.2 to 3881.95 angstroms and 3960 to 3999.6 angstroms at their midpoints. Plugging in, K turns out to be 7.8 angstroms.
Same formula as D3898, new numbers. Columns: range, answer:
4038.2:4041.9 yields 54.3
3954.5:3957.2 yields 31.3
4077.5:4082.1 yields 48.7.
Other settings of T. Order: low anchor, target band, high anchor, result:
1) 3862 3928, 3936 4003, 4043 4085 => 7.8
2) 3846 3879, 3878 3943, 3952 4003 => 7.8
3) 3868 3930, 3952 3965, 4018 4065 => 2.2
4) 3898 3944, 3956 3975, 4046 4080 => 5.4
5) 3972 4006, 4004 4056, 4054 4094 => -4.9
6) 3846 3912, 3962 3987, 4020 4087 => 7.0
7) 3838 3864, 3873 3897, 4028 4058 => 1.9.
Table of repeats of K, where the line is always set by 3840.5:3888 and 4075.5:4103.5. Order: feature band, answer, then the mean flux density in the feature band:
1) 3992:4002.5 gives -2.1 angstroms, 47.9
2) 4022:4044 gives -3.7 angstroms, 50.9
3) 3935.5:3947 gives 3.6 angstroms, 23.7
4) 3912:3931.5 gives 2.2 angstroms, 28.8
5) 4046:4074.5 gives -1.0 angstroms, 47.9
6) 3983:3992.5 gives -1.3 angstroms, 44.3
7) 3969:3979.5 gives 3.1 angstroms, 26.7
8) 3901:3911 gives 0.1 angstroms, 30.7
